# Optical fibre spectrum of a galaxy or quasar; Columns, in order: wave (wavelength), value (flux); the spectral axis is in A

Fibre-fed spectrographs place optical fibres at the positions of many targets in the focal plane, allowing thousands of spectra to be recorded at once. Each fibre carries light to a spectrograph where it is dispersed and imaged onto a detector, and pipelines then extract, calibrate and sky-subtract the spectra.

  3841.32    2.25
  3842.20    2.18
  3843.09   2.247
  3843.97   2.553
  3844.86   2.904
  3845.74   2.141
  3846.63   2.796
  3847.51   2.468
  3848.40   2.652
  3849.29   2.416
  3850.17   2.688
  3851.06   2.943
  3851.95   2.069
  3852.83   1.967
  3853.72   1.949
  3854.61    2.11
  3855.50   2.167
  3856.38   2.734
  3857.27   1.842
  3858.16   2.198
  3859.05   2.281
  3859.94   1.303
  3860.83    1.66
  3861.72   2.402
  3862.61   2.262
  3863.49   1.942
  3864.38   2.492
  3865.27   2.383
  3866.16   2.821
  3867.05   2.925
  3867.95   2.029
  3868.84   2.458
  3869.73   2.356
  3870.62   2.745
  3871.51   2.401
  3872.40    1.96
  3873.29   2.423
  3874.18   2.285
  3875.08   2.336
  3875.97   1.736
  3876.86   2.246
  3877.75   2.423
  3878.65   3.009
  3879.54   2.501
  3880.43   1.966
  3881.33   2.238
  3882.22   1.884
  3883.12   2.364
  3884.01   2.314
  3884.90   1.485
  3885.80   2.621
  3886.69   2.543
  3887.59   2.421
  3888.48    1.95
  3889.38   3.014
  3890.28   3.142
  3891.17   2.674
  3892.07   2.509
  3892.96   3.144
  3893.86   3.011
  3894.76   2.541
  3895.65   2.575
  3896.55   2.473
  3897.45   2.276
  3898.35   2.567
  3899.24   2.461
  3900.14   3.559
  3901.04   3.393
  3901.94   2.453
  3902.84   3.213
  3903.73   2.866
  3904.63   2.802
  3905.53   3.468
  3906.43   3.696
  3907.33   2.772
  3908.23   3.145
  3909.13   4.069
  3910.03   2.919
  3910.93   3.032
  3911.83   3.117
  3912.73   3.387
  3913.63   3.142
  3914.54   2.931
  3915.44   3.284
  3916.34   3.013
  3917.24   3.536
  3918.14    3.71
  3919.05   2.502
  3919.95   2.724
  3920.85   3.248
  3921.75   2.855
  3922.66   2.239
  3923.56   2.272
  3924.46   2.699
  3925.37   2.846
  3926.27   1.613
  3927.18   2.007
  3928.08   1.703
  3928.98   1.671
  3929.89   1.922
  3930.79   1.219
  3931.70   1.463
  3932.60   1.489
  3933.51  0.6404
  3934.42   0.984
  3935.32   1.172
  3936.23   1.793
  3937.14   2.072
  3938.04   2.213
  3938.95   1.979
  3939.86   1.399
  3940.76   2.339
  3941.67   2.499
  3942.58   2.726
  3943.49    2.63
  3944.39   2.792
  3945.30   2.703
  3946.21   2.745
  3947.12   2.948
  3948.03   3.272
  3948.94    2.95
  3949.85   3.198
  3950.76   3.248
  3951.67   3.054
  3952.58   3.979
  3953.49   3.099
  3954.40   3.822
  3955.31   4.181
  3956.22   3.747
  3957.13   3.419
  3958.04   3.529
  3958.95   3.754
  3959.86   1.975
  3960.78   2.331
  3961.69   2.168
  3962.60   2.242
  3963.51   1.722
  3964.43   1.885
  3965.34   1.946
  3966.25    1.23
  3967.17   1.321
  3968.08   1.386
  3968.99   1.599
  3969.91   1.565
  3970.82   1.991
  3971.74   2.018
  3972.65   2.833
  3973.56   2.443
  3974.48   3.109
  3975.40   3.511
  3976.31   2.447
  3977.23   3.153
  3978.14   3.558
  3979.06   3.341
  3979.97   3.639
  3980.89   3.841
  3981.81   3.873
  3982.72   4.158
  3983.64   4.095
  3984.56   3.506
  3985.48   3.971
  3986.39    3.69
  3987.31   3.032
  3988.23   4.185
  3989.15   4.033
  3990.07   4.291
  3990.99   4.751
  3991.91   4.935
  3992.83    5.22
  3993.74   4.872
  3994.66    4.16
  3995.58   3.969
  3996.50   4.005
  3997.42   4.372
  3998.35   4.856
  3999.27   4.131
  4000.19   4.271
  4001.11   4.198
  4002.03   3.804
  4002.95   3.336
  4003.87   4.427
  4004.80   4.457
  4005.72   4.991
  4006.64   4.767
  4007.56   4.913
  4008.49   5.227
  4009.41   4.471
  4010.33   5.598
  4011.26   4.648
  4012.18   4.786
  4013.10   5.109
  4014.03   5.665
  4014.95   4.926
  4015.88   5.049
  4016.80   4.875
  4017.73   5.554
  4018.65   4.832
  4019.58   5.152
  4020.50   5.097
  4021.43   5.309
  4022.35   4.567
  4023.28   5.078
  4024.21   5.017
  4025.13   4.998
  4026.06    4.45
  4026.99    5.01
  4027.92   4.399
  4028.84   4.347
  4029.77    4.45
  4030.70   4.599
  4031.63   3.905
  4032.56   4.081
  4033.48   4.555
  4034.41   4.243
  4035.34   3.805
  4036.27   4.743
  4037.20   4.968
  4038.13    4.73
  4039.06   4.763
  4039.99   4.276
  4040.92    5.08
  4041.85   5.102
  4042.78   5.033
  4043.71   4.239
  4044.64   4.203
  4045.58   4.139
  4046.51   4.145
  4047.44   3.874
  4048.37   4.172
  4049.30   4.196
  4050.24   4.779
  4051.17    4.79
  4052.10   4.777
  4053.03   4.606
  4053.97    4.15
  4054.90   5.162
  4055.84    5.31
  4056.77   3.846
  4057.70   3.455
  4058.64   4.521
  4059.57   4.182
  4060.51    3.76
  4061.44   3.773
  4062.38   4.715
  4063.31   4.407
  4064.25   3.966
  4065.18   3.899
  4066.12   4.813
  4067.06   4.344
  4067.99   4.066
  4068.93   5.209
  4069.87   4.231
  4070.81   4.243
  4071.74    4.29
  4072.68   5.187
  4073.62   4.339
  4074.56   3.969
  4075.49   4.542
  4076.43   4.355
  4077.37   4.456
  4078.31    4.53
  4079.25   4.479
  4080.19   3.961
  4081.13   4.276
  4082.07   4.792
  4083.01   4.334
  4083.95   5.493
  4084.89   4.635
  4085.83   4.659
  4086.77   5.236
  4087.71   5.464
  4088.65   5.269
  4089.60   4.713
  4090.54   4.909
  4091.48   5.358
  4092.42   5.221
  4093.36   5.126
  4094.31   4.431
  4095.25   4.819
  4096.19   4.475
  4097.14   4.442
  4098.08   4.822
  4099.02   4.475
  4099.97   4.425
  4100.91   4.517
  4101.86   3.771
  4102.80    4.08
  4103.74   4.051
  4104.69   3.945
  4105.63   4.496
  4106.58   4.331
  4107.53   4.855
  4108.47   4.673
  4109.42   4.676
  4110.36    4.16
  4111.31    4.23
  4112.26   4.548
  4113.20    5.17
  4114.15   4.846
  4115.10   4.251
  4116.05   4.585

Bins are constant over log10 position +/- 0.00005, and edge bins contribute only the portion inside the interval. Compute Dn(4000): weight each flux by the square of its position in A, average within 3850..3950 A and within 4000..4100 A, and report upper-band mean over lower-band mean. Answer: 2.0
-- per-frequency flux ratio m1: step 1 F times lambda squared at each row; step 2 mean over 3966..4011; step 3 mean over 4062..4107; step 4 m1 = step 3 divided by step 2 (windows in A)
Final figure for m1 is 1.28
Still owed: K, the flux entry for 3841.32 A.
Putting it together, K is 2.25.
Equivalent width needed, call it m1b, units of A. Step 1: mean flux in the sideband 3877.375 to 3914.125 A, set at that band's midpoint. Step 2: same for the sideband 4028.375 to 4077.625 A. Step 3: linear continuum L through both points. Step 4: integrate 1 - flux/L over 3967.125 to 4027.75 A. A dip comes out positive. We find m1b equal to -4.1 A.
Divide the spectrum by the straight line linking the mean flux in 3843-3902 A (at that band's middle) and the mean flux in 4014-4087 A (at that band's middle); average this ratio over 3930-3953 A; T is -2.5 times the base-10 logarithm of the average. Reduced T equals 0.38 mag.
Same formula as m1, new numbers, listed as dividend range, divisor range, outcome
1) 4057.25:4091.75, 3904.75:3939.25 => 1.95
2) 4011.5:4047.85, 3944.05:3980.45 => 1.77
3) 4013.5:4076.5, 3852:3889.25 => 2.21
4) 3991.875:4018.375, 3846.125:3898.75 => 2.11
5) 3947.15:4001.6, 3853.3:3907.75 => 1.40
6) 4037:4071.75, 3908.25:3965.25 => 1.80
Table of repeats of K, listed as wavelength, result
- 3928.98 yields 1.671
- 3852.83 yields 1.967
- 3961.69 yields 2.168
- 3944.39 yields 2.792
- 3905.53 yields 3.468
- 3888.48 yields 1.95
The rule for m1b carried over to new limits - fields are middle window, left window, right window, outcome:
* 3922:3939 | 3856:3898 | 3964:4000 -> 6.35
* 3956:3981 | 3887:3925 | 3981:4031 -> 8.97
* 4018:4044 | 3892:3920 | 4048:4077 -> -3.61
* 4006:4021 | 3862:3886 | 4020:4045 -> -2.36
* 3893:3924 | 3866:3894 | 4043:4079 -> -2.86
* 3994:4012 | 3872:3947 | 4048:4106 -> -4.14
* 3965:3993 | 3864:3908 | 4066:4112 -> 2.74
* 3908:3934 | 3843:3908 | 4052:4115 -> 3.10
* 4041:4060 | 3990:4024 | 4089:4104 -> 0.92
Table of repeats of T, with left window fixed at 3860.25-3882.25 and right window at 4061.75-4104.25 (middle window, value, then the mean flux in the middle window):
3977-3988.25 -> -0.06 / 3.69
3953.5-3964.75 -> 0.11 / 2.92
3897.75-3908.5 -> -0.14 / 3.02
